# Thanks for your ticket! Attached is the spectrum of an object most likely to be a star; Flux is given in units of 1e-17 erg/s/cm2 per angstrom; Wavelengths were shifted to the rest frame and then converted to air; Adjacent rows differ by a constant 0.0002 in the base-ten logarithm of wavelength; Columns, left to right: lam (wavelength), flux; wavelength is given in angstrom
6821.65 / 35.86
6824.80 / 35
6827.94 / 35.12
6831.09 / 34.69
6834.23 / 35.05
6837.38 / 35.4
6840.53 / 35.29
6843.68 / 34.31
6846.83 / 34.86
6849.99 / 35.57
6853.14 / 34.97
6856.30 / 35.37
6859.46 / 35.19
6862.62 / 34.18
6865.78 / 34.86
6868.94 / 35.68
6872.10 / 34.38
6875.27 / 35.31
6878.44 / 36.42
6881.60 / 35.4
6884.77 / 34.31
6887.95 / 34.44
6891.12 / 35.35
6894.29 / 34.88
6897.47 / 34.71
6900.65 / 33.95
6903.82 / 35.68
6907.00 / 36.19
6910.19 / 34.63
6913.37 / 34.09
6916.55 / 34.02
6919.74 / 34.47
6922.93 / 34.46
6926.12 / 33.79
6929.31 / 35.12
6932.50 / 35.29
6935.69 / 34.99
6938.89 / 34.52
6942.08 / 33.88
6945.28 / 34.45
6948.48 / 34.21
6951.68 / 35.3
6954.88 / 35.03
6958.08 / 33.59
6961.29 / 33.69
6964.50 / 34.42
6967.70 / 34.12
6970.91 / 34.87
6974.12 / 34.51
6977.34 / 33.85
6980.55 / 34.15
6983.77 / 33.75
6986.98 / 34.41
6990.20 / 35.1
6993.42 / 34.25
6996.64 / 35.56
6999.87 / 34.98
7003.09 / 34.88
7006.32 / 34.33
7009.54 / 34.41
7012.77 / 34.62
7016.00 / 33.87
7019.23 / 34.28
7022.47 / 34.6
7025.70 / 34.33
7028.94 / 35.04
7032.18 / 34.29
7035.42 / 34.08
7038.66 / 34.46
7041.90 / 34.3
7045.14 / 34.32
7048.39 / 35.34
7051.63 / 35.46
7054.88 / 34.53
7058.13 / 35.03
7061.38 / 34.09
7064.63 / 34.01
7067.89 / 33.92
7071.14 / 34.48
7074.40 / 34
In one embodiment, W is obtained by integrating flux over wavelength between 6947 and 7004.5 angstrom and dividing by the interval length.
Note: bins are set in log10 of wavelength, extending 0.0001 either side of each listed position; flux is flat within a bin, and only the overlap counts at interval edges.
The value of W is 34.5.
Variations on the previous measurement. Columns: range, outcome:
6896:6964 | 34.6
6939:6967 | 34.3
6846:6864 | 35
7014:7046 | 34.4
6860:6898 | 35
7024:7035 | 34.5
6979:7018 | 34.5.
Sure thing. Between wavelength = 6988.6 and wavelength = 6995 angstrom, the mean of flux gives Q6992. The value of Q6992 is 34.7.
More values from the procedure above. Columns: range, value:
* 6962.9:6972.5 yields 34.5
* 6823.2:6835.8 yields 35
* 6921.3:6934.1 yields 34.7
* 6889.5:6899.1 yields 35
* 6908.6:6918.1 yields 34.3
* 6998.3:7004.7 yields 35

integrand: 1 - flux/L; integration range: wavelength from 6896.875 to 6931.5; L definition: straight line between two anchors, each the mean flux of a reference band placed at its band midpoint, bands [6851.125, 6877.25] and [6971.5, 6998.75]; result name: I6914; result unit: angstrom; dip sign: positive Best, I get 0.14 angstrom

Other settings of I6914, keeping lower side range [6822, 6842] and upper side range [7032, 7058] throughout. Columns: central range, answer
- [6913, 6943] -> 0.4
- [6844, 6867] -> 0.1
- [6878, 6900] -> 0.0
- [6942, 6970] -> 0.4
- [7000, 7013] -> 0.0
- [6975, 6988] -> 0.3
